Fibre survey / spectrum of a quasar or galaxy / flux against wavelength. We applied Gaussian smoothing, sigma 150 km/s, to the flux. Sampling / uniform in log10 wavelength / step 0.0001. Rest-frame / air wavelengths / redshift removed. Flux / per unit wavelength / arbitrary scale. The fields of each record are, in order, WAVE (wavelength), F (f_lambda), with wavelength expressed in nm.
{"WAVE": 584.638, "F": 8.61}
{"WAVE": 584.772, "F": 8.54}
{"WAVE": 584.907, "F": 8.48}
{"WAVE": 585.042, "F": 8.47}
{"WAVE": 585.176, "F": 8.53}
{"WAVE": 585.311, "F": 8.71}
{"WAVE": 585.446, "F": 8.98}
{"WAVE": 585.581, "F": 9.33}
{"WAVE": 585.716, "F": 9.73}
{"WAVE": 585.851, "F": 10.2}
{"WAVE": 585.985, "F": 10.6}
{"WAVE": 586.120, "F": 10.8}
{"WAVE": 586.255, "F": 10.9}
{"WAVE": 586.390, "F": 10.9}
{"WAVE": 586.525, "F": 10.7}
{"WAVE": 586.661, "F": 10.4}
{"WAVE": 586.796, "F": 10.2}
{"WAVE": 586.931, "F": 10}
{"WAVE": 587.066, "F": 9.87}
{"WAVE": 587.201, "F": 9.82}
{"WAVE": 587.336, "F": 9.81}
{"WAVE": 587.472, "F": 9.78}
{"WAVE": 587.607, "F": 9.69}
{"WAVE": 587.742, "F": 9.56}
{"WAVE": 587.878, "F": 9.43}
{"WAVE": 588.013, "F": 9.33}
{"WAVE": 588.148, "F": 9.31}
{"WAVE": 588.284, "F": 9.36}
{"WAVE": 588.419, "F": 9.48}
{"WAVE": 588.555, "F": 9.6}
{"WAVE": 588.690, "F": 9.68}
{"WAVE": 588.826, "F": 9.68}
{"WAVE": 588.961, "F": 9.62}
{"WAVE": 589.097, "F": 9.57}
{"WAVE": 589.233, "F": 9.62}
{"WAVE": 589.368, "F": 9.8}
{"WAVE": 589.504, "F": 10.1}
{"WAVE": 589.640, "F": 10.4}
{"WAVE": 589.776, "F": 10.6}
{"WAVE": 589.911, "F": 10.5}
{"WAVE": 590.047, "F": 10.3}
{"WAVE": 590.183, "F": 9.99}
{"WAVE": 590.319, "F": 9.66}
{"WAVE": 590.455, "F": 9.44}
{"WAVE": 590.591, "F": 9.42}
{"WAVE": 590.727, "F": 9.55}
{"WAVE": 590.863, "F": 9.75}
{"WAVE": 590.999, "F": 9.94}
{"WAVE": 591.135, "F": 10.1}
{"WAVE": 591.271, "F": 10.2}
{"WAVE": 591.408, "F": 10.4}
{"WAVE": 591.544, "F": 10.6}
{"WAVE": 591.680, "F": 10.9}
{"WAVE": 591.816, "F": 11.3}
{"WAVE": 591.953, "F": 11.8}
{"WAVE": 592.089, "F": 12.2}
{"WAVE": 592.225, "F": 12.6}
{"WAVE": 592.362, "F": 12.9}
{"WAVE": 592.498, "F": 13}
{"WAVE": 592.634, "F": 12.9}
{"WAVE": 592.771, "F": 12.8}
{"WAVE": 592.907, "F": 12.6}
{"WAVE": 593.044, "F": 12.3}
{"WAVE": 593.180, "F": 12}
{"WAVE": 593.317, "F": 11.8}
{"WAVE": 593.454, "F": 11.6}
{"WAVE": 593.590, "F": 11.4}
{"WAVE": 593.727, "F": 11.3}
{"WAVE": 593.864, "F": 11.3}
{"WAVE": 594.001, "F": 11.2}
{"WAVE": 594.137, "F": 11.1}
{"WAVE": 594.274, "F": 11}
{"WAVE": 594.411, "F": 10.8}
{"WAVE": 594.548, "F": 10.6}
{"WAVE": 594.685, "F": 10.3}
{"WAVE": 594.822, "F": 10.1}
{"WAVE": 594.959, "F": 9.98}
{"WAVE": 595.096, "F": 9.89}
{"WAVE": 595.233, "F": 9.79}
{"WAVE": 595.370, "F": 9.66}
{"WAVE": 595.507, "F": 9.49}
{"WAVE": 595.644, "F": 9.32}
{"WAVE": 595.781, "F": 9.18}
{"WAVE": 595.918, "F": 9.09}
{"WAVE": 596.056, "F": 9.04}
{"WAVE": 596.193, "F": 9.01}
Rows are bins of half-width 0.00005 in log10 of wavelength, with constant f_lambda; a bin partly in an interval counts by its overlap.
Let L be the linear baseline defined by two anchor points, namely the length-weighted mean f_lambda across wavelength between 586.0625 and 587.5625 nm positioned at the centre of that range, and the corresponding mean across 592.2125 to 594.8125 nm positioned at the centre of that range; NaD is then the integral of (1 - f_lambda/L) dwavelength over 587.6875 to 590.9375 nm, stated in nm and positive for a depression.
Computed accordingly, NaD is 0.32 nm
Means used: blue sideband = 10.3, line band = 9.74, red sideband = 11.7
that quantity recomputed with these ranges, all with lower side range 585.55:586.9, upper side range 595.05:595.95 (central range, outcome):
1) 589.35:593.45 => -0.47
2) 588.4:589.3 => 0.05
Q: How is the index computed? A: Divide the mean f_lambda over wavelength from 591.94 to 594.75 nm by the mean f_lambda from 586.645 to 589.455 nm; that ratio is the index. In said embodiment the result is 1.2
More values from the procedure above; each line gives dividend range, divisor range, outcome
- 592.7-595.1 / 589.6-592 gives 1.10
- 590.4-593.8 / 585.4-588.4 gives 1.14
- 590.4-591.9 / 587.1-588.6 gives 1.06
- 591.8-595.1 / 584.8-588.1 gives 1.19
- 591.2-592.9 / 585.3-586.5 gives 1.17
